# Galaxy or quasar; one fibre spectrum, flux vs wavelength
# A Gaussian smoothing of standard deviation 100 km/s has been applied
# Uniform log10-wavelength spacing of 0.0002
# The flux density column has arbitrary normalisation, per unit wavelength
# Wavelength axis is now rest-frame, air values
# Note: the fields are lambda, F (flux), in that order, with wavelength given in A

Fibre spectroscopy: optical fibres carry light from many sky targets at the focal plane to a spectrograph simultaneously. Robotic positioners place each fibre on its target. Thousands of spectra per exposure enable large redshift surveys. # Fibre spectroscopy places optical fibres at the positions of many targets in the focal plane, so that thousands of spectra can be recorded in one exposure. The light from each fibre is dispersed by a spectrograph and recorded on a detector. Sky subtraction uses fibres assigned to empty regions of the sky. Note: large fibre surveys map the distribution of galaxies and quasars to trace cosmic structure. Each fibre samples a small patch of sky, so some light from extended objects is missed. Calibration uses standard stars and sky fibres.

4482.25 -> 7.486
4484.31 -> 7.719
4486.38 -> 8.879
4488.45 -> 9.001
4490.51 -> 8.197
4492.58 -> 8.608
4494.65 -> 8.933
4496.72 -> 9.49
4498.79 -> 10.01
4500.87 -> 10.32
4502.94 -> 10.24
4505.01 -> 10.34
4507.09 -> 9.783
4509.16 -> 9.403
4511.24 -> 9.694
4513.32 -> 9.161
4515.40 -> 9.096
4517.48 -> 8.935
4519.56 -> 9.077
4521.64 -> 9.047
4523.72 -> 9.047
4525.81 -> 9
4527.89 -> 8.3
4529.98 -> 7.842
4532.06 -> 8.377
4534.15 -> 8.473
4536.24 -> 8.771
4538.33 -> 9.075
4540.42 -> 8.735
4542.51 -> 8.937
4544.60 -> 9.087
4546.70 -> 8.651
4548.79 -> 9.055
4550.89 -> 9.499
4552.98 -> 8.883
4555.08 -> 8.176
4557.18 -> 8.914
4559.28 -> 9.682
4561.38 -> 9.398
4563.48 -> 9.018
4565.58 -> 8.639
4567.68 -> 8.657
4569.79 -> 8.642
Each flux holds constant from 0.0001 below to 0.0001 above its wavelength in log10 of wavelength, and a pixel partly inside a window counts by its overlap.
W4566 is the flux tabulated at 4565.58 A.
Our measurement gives 8.639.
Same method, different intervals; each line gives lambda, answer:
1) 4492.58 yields 8.608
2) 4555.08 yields 8.176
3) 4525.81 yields 9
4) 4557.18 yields 8.914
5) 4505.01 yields 10.34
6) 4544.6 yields 9.087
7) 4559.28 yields 9.682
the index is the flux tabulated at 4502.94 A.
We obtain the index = 10.24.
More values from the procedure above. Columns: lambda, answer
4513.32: 9.161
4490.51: 8.197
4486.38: 8.879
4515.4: 9.096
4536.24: 8.771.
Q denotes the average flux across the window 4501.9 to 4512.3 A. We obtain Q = 9.89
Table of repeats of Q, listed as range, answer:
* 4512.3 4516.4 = 9.13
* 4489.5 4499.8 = 9.05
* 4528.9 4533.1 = 8.12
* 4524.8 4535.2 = 8.4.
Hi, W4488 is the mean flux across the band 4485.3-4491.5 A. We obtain 8.69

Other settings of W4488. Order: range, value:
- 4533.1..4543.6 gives 8.8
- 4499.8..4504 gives 10.3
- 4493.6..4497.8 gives 9.22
